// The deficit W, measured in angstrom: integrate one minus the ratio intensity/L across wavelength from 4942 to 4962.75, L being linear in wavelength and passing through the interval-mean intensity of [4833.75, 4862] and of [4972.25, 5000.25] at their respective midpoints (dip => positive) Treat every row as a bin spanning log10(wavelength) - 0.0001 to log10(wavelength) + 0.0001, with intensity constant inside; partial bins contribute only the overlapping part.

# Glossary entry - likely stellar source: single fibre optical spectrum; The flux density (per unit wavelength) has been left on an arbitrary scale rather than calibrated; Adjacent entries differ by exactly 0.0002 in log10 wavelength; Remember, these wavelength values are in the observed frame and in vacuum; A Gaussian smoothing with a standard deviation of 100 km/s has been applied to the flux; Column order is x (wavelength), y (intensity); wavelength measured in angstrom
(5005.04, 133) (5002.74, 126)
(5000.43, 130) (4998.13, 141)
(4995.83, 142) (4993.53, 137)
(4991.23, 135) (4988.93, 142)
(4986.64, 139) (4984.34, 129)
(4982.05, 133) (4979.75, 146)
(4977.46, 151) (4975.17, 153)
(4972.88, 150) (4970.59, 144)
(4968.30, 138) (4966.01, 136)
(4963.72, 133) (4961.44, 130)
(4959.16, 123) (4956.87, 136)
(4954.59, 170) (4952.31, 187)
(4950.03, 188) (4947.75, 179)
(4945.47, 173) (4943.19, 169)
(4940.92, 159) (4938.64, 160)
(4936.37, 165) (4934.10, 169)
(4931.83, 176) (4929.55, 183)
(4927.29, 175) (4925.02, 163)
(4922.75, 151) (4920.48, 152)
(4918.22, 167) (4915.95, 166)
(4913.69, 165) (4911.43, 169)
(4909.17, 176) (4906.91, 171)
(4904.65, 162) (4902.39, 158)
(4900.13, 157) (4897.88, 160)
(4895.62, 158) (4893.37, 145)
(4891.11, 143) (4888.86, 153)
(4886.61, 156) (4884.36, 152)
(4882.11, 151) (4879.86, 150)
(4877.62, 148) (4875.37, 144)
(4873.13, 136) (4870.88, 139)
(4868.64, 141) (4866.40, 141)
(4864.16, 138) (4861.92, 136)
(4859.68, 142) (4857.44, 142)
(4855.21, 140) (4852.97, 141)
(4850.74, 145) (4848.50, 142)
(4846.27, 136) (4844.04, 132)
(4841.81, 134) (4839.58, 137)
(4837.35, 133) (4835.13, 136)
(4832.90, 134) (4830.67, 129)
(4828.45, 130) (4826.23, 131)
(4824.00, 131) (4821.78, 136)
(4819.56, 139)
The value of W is -3.1 angstrom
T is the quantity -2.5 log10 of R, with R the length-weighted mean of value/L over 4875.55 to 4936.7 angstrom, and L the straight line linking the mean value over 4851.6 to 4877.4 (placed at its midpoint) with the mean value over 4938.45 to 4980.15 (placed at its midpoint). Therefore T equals -0.100 mag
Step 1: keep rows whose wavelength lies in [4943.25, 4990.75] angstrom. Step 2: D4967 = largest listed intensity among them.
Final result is 188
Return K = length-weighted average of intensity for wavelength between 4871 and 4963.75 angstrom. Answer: 159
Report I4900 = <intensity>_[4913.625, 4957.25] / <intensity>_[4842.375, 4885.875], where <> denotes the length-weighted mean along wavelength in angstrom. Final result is 1.19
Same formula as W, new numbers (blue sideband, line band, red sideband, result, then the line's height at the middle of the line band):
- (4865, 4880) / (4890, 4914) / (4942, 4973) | -2.3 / 146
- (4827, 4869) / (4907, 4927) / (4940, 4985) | -2.6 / 146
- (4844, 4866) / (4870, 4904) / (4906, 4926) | 0.6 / 153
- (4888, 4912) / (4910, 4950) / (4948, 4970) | -3.5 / 154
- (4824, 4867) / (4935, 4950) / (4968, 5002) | -3.2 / 139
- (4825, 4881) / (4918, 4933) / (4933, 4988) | -1.9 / 148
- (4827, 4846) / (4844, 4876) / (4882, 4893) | 0.3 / 141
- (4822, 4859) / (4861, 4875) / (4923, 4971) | 0.3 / 142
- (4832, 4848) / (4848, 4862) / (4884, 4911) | -0.1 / 141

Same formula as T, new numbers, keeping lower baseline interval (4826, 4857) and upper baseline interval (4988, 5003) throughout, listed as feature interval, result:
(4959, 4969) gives 0.03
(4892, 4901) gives -0.14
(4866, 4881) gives -0.05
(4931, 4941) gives -0.22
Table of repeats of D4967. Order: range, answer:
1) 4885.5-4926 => 176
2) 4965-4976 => 153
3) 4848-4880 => 150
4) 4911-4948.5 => 183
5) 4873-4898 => 160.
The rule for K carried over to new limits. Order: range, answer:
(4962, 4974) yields 140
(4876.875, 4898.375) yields 151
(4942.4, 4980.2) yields 153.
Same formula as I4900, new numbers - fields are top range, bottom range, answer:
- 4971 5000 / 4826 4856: 1.04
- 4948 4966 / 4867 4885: 1.05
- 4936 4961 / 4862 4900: 1.11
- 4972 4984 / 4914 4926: 0.91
